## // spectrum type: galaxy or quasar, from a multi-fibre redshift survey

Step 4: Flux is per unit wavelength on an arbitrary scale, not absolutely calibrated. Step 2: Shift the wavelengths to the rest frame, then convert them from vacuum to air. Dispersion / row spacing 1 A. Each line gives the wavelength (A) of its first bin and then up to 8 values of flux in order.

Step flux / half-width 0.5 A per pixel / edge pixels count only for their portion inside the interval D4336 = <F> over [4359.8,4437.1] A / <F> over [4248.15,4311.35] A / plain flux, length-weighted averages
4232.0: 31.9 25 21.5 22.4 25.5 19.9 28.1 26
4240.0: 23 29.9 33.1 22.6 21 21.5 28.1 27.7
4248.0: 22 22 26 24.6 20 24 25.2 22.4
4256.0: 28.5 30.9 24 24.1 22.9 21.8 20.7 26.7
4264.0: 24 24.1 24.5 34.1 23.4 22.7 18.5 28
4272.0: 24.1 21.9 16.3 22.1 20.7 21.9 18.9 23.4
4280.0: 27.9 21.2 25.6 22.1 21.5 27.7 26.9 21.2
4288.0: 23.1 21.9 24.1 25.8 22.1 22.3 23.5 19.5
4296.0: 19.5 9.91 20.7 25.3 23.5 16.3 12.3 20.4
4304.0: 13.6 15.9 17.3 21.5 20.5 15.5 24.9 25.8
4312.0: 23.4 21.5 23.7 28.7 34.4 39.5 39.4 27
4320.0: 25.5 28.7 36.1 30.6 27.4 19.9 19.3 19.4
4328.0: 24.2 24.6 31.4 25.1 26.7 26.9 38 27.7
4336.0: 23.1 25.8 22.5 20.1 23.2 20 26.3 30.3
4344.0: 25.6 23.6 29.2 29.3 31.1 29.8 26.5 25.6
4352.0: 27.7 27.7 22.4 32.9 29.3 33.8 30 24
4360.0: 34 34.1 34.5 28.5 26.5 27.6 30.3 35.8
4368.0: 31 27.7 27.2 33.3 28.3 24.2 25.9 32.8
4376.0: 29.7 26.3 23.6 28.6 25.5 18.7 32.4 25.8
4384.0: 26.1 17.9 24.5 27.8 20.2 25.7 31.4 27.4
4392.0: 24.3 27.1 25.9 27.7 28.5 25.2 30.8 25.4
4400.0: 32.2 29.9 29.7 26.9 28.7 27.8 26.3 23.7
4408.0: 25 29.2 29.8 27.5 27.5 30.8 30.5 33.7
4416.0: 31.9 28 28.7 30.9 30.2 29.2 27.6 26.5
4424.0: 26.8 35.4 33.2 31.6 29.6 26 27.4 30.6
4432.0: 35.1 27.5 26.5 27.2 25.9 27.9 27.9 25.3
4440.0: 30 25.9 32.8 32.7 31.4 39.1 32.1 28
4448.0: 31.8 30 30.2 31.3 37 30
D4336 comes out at 1.3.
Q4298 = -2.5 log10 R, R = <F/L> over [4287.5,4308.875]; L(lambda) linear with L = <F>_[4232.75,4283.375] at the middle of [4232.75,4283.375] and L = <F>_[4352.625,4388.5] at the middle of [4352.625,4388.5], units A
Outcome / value 0.27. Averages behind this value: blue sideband 24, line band 19.9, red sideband 28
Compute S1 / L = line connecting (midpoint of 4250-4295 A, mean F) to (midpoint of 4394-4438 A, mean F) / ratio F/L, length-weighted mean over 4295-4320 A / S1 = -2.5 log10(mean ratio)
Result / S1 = 0.11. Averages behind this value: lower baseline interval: 23.6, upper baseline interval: 28.8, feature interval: 22.5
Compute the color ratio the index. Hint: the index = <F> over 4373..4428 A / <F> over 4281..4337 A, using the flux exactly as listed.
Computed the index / 1.2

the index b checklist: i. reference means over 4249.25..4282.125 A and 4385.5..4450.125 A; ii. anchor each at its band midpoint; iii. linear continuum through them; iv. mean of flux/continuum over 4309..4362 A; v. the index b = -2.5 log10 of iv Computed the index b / -0.05 mag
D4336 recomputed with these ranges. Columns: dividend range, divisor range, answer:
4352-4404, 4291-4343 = 1.17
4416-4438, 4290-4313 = 1.45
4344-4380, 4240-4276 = 1.19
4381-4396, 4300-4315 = 1.30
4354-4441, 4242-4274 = 1.17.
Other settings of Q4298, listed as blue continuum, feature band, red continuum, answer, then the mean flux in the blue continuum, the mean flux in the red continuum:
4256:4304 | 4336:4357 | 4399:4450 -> -0.03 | 22.6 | 29.4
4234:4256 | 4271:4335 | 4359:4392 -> 0.10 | 24.5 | 27.8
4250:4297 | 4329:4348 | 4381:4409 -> -0.05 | 23.4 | 26.7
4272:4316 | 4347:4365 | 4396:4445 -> -0.16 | 21.6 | 29.1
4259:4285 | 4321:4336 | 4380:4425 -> -0.07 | 23.3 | 27.6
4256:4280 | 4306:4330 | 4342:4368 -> 0.03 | 23.7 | 29.2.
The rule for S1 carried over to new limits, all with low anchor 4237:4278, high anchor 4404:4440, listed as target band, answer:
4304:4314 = 0.24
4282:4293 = 0.06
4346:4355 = -0.04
